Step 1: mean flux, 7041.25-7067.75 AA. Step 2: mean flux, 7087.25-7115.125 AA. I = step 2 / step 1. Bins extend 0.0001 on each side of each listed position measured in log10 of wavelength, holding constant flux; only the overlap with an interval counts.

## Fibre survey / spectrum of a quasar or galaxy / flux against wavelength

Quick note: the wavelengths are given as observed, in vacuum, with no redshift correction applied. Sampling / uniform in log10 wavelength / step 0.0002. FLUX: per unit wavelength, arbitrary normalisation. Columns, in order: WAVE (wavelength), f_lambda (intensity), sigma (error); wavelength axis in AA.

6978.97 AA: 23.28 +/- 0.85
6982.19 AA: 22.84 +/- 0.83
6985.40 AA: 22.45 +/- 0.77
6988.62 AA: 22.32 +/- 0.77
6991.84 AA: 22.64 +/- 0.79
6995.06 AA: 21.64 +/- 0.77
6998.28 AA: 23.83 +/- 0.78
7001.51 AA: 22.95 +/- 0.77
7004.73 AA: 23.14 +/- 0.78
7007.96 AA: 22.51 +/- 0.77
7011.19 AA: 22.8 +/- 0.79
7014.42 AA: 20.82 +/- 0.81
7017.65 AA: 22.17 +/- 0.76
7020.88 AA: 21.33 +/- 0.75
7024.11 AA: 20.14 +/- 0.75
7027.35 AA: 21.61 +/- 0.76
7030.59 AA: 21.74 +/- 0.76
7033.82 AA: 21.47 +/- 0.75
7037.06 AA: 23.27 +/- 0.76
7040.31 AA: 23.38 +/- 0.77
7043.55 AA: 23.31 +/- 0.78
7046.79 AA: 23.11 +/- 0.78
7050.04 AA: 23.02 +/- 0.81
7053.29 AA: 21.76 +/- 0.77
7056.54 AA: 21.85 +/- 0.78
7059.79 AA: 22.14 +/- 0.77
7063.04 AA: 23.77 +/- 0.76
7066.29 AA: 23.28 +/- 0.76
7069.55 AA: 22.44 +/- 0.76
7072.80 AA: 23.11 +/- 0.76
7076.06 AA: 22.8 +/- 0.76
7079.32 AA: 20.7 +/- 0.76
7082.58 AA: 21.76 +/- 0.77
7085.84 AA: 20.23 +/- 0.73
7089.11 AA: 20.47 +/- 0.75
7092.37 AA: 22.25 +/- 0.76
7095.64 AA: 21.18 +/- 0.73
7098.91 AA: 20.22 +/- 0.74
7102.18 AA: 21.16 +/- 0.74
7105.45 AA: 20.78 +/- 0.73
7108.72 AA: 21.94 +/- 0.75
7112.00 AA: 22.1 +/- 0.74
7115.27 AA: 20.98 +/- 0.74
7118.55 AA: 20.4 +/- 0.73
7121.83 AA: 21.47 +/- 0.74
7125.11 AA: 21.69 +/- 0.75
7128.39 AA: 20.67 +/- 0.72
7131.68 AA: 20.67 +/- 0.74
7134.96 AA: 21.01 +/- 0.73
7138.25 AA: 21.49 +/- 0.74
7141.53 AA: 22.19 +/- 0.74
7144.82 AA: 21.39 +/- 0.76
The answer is 0.9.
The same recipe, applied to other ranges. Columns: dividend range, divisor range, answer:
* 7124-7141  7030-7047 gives 0.93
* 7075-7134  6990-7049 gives 0.95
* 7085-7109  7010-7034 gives 0.98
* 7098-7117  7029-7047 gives 0.94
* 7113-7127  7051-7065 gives 0.94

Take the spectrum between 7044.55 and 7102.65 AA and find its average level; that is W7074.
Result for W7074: 22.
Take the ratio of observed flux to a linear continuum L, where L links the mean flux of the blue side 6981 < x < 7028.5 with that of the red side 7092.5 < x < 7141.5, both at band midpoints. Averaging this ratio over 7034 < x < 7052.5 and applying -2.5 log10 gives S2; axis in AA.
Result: -0.06 mag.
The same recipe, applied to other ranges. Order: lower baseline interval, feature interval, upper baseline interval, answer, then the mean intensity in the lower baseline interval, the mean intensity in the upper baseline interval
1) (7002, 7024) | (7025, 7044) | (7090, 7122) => -0.02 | 22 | 21.2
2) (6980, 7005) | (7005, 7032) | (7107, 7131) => 0.04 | 22.7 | 21.3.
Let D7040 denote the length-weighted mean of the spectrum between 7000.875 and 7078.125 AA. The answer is 22.4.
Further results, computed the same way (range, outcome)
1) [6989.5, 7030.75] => 22.1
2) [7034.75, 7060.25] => 22.7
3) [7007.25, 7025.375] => 21.6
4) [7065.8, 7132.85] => 21.4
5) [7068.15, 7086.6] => 21.9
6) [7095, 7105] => 20.8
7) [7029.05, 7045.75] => 22.7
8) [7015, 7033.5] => 21.4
